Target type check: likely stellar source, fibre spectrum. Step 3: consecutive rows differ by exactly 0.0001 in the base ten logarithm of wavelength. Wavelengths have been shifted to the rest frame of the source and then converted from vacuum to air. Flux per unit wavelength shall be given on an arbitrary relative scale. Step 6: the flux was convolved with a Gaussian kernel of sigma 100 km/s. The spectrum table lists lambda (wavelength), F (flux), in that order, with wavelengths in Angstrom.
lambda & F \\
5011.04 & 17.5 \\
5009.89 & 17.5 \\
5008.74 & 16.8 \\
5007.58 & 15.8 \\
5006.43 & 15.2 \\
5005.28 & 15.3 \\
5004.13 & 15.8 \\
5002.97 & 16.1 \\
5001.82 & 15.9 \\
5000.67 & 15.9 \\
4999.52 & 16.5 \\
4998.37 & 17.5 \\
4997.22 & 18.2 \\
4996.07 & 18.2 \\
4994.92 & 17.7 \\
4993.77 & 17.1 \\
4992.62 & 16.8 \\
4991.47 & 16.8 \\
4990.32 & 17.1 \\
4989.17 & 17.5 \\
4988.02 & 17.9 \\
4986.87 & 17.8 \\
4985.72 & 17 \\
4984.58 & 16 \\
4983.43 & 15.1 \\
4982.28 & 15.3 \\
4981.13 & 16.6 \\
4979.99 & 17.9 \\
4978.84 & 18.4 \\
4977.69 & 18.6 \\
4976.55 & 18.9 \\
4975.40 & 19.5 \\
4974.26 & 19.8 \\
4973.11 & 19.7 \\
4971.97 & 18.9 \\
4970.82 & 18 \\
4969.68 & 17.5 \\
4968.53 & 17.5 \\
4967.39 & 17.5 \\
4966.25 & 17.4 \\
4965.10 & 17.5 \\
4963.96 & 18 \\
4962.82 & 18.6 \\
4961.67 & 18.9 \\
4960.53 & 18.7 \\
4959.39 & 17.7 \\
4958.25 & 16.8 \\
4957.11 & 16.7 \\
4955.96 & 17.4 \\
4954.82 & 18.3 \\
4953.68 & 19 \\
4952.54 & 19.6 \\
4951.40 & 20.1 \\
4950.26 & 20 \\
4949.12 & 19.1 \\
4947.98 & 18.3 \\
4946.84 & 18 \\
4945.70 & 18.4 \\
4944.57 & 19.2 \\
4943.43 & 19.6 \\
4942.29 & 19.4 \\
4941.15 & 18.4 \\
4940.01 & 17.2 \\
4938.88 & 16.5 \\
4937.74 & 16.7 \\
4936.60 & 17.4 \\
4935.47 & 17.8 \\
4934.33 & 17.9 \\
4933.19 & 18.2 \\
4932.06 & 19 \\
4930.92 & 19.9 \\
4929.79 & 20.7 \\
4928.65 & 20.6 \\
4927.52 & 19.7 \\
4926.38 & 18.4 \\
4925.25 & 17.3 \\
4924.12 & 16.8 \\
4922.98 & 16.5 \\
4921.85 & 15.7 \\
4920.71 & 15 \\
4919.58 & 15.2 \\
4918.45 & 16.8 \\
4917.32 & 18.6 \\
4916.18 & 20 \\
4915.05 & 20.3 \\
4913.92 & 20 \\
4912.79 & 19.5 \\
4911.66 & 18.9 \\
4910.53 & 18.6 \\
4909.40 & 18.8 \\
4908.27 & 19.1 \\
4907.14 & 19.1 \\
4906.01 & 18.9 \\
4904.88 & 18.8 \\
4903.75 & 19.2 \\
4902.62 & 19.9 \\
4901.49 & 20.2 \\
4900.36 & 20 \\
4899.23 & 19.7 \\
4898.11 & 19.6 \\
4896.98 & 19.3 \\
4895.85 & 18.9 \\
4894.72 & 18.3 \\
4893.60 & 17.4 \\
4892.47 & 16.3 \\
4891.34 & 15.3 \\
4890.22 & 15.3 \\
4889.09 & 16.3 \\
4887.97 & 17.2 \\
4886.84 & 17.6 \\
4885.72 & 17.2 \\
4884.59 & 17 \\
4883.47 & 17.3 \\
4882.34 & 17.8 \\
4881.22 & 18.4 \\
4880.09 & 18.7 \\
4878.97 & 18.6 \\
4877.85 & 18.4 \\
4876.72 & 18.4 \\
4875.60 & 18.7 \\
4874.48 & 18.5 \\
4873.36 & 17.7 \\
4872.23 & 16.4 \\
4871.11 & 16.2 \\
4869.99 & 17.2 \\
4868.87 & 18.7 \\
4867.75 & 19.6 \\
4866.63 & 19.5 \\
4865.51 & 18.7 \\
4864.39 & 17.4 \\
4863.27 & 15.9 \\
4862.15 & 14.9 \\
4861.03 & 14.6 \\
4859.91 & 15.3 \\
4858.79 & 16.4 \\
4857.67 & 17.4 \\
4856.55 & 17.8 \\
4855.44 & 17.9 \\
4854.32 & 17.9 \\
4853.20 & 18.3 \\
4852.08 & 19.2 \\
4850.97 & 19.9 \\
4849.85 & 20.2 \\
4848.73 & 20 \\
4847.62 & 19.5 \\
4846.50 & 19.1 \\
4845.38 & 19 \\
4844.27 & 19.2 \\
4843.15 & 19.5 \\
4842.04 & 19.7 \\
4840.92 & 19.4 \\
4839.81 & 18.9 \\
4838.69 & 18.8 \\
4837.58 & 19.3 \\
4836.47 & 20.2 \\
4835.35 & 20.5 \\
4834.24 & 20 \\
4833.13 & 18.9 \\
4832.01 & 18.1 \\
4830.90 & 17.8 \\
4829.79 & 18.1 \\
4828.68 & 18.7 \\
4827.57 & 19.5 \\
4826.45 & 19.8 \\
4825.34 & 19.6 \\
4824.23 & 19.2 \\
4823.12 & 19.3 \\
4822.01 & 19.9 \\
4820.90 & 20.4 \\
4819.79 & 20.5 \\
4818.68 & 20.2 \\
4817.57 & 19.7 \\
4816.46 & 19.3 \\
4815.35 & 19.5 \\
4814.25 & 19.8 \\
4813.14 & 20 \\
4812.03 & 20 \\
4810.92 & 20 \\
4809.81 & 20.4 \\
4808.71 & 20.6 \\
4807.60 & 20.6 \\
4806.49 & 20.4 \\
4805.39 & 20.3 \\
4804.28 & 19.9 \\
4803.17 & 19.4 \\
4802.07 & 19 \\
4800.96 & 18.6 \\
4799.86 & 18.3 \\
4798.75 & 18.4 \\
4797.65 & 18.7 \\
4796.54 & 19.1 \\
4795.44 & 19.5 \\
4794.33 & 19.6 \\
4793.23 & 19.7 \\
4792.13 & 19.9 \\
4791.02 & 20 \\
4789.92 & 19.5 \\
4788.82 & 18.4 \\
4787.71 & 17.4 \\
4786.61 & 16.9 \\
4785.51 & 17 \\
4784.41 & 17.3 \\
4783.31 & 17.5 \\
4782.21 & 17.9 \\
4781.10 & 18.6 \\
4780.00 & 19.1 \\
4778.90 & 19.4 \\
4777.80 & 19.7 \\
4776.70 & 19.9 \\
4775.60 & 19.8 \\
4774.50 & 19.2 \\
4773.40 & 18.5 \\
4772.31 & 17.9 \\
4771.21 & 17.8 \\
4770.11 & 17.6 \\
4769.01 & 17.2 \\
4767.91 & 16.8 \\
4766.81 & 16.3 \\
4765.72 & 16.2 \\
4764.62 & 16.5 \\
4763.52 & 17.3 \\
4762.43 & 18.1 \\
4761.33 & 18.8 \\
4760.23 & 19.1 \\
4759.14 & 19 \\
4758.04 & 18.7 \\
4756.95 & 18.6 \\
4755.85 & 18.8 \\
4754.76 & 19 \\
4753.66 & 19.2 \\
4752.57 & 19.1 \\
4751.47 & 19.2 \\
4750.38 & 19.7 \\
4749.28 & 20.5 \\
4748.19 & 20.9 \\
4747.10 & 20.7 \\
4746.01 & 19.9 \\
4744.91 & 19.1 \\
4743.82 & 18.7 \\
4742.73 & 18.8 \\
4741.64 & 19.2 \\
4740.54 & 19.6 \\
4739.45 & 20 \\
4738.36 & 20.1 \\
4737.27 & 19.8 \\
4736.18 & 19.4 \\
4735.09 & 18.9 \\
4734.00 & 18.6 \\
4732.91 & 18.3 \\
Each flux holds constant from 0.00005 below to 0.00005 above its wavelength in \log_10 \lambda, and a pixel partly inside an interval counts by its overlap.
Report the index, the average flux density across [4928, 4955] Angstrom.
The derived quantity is 18.7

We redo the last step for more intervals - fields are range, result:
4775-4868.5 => 19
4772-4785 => 18.7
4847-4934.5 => 18.1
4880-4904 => 18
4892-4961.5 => 18.5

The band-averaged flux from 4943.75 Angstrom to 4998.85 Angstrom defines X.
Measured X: 18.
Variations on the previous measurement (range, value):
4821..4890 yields 18.3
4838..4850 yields 19.4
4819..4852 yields 19.4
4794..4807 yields 19.3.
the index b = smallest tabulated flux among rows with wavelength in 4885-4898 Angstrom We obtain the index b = 15.3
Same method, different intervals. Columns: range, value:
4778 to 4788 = 16.9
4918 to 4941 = 15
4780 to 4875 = 14.6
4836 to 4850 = 18.8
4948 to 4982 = 16.6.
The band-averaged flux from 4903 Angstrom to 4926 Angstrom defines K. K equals 18.2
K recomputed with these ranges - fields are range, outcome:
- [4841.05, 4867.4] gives 18.2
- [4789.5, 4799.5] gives 19.3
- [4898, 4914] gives 19.3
